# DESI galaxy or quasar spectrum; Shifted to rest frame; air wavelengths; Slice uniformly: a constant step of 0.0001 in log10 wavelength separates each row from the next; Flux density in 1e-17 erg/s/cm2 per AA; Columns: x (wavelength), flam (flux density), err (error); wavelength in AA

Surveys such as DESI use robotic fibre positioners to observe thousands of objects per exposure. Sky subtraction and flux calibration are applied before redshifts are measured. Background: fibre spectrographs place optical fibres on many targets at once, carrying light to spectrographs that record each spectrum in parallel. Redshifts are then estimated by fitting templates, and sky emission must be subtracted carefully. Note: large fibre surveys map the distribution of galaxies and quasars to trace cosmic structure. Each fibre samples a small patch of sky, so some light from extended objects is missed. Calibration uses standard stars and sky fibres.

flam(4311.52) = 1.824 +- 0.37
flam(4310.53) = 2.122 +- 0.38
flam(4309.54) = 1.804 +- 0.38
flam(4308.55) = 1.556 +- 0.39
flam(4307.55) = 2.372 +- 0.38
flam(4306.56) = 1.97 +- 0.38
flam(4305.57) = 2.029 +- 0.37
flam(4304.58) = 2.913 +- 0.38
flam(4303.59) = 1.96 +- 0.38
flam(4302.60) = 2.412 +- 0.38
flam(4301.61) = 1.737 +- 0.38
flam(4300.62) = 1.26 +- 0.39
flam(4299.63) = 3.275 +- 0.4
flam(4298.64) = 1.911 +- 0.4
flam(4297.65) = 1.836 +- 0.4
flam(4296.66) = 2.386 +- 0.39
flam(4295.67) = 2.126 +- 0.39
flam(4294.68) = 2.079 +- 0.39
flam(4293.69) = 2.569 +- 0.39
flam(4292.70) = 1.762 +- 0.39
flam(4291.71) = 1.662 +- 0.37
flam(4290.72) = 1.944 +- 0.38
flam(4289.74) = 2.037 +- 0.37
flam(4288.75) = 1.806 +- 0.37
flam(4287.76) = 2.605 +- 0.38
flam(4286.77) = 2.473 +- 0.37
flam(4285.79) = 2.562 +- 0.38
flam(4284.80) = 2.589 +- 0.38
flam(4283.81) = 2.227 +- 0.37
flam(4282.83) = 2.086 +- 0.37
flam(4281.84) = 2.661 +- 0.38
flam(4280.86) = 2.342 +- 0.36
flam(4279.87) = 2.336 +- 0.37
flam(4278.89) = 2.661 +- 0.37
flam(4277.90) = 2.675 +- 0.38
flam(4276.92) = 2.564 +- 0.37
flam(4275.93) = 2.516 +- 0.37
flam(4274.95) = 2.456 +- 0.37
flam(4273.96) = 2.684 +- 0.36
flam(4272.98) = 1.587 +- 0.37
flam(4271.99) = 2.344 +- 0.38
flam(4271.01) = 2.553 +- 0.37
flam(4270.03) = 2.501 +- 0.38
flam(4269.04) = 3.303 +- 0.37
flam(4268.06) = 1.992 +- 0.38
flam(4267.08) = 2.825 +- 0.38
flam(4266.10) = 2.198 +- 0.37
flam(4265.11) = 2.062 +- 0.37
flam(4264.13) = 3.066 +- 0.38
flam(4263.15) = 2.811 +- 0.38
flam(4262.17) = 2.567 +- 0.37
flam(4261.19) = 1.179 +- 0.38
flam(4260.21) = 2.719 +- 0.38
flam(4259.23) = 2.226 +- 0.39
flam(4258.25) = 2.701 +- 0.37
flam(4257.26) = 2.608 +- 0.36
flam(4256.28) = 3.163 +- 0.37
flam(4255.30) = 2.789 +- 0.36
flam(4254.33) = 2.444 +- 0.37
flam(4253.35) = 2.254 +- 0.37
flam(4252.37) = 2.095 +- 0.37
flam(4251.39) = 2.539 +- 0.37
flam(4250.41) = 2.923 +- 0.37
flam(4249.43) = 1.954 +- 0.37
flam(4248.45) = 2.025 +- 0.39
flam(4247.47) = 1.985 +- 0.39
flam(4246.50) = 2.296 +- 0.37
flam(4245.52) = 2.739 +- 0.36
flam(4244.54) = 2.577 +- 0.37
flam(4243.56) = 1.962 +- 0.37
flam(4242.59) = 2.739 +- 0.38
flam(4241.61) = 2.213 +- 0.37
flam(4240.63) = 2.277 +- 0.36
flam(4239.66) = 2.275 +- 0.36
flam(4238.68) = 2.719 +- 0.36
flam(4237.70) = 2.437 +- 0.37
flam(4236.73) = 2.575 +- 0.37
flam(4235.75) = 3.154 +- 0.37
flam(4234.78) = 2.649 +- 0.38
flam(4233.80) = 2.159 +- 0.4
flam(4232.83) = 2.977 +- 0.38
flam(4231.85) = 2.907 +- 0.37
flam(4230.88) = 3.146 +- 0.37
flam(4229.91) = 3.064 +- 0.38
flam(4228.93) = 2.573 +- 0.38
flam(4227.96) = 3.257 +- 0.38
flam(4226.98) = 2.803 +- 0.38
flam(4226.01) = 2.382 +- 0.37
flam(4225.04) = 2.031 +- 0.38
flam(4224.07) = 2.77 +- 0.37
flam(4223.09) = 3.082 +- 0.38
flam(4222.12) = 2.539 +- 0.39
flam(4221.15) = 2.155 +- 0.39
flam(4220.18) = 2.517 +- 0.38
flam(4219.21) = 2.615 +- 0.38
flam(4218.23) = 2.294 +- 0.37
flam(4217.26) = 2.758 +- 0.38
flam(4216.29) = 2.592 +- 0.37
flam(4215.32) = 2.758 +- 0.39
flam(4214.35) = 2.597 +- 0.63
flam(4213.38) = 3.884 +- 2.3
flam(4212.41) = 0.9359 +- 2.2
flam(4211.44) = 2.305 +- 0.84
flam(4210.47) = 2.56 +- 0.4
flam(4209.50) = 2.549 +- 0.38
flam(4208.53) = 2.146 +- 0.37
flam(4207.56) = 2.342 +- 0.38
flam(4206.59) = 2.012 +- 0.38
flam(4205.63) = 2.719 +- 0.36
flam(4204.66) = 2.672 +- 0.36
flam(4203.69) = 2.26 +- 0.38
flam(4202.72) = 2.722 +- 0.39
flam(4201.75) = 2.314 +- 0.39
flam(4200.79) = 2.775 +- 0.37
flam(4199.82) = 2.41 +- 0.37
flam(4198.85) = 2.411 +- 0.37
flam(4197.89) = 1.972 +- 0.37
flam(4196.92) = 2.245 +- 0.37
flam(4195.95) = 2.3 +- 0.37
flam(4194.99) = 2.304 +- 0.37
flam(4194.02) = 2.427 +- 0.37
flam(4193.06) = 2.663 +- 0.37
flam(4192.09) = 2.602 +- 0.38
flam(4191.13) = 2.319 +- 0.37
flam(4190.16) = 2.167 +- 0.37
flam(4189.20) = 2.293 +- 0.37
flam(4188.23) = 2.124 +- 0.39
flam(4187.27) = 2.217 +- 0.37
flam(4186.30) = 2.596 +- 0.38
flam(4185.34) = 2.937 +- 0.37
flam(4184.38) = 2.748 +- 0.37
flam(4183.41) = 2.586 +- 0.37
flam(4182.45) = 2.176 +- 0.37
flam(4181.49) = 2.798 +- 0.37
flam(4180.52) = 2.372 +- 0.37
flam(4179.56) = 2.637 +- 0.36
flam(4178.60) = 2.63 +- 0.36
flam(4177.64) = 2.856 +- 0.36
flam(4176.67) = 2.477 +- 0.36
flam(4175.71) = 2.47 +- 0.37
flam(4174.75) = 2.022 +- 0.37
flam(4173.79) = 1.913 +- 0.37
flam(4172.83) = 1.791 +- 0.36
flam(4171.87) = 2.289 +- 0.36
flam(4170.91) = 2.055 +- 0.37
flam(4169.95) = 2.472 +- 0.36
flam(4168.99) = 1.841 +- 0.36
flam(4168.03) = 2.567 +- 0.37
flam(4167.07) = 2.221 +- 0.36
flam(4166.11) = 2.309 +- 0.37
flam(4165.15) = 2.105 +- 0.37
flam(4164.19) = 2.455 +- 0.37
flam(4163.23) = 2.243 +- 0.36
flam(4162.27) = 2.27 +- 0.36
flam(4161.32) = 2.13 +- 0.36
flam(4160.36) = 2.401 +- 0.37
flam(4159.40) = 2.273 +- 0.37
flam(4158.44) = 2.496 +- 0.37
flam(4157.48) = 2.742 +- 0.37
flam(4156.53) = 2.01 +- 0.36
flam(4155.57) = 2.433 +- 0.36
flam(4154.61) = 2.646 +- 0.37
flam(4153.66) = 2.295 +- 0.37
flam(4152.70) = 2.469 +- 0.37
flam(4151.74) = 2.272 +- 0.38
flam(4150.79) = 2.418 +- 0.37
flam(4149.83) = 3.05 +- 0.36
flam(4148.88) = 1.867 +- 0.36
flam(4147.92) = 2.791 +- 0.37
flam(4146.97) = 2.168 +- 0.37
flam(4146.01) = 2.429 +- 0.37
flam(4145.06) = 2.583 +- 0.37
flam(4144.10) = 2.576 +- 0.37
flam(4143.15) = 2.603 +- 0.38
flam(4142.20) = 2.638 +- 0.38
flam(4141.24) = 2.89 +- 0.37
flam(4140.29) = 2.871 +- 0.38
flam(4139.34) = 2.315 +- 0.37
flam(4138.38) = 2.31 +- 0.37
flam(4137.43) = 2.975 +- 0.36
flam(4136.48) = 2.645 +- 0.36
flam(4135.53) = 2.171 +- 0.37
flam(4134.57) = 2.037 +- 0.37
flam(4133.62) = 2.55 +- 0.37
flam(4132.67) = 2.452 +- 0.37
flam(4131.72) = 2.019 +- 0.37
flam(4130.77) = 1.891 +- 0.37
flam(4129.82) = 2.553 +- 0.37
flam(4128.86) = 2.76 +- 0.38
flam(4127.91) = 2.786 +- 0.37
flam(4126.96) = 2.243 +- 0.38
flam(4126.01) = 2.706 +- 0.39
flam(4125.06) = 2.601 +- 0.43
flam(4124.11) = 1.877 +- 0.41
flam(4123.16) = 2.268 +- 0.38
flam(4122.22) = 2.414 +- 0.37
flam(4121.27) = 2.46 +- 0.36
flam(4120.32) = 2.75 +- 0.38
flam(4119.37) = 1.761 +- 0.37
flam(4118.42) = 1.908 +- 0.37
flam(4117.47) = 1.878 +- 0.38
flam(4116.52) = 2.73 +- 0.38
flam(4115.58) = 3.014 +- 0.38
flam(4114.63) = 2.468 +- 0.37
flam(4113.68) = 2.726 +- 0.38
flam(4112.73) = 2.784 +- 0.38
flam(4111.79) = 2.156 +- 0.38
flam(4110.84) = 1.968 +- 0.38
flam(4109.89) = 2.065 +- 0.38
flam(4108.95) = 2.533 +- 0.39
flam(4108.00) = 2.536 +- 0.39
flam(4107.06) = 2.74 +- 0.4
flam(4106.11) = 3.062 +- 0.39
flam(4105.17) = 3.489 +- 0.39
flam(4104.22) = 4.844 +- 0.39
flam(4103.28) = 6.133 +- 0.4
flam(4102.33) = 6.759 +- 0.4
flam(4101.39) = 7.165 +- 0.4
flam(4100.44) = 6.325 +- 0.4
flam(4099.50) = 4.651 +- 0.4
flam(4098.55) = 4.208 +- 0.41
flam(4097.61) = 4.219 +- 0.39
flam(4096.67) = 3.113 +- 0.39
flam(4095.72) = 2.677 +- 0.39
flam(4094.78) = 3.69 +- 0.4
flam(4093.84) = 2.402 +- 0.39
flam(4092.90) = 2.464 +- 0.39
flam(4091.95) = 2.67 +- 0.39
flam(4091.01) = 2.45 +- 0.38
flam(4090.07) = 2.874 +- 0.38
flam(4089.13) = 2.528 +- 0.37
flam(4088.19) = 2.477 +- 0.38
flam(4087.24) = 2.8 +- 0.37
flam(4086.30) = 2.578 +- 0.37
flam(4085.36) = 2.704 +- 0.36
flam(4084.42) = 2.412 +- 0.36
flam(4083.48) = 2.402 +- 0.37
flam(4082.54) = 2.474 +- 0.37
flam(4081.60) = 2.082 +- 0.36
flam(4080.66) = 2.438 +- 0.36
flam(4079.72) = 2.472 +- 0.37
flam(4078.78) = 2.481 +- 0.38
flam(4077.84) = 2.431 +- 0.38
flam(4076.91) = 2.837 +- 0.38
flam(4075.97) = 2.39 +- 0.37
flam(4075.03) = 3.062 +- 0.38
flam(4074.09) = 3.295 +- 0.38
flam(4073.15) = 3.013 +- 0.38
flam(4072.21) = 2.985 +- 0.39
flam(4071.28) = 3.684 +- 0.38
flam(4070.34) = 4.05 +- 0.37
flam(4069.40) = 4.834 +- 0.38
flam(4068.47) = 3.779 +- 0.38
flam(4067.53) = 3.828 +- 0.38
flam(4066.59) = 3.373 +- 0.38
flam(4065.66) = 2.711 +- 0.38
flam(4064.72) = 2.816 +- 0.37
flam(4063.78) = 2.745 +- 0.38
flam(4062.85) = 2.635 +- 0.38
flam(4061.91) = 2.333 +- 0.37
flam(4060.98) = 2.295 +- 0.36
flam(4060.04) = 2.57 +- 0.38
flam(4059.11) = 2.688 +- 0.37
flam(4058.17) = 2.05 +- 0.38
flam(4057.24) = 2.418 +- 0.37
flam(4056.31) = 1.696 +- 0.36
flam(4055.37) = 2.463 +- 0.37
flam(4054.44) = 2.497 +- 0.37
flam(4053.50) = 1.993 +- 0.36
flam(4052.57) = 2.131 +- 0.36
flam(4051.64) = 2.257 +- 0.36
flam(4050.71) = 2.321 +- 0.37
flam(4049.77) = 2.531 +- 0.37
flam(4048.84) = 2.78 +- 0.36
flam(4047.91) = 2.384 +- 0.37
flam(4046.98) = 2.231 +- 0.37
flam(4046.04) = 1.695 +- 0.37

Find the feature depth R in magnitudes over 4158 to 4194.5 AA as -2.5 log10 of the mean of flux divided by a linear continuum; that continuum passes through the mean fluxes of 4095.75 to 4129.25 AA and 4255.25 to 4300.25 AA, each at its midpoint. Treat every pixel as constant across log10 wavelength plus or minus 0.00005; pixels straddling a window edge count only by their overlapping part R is 0.213 mag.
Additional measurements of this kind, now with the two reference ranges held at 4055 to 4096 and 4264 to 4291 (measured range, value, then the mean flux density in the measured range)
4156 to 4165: 0.13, 2.33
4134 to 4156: 0.06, 2.5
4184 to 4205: 0.06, 2.43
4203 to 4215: 0.05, 2.42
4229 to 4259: -0.03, 2.54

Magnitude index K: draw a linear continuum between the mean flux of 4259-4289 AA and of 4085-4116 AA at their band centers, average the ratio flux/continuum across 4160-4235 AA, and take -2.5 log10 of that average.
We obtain 0.16 mag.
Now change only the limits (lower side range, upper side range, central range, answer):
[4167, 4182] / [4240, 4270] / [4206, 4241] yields -0.077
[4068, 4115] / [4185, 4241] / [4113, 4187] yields 0.191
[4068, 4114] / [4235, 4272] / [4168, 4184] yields 0.207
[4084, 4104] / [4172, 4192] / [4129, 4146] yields 0.227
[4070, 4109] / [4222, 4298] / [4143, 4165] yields 0.232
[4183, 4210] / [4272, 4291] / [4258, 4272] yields -0.044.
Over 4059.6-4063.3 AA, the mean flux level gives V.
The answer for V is 2.45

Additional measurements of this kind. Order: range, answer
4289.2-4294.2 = 1.99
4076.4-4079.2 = 2.59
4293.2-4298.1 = 2.2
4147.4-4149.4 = 2.35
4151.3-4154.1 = 2.34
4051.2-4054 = 2.13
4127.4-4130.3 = 2.69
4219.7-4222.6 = 2.41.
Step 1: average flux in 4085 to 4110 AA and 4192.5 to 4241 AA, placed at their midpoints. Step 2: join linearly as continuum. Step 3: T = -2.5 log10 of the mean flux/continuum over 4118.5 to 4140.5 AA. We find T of 0.35 mag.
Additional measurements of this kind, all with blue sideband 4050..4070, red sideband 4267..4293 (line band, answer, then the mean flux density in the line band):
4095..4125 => -0.24 mag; 3.27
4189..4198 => 0.07 mag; 2.35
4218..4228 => -0.05 mag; 2.56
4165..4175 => 0.18 mag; 2.15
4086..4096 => -0.02 mag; 2.69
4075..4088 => 0.06 mag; 2.52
